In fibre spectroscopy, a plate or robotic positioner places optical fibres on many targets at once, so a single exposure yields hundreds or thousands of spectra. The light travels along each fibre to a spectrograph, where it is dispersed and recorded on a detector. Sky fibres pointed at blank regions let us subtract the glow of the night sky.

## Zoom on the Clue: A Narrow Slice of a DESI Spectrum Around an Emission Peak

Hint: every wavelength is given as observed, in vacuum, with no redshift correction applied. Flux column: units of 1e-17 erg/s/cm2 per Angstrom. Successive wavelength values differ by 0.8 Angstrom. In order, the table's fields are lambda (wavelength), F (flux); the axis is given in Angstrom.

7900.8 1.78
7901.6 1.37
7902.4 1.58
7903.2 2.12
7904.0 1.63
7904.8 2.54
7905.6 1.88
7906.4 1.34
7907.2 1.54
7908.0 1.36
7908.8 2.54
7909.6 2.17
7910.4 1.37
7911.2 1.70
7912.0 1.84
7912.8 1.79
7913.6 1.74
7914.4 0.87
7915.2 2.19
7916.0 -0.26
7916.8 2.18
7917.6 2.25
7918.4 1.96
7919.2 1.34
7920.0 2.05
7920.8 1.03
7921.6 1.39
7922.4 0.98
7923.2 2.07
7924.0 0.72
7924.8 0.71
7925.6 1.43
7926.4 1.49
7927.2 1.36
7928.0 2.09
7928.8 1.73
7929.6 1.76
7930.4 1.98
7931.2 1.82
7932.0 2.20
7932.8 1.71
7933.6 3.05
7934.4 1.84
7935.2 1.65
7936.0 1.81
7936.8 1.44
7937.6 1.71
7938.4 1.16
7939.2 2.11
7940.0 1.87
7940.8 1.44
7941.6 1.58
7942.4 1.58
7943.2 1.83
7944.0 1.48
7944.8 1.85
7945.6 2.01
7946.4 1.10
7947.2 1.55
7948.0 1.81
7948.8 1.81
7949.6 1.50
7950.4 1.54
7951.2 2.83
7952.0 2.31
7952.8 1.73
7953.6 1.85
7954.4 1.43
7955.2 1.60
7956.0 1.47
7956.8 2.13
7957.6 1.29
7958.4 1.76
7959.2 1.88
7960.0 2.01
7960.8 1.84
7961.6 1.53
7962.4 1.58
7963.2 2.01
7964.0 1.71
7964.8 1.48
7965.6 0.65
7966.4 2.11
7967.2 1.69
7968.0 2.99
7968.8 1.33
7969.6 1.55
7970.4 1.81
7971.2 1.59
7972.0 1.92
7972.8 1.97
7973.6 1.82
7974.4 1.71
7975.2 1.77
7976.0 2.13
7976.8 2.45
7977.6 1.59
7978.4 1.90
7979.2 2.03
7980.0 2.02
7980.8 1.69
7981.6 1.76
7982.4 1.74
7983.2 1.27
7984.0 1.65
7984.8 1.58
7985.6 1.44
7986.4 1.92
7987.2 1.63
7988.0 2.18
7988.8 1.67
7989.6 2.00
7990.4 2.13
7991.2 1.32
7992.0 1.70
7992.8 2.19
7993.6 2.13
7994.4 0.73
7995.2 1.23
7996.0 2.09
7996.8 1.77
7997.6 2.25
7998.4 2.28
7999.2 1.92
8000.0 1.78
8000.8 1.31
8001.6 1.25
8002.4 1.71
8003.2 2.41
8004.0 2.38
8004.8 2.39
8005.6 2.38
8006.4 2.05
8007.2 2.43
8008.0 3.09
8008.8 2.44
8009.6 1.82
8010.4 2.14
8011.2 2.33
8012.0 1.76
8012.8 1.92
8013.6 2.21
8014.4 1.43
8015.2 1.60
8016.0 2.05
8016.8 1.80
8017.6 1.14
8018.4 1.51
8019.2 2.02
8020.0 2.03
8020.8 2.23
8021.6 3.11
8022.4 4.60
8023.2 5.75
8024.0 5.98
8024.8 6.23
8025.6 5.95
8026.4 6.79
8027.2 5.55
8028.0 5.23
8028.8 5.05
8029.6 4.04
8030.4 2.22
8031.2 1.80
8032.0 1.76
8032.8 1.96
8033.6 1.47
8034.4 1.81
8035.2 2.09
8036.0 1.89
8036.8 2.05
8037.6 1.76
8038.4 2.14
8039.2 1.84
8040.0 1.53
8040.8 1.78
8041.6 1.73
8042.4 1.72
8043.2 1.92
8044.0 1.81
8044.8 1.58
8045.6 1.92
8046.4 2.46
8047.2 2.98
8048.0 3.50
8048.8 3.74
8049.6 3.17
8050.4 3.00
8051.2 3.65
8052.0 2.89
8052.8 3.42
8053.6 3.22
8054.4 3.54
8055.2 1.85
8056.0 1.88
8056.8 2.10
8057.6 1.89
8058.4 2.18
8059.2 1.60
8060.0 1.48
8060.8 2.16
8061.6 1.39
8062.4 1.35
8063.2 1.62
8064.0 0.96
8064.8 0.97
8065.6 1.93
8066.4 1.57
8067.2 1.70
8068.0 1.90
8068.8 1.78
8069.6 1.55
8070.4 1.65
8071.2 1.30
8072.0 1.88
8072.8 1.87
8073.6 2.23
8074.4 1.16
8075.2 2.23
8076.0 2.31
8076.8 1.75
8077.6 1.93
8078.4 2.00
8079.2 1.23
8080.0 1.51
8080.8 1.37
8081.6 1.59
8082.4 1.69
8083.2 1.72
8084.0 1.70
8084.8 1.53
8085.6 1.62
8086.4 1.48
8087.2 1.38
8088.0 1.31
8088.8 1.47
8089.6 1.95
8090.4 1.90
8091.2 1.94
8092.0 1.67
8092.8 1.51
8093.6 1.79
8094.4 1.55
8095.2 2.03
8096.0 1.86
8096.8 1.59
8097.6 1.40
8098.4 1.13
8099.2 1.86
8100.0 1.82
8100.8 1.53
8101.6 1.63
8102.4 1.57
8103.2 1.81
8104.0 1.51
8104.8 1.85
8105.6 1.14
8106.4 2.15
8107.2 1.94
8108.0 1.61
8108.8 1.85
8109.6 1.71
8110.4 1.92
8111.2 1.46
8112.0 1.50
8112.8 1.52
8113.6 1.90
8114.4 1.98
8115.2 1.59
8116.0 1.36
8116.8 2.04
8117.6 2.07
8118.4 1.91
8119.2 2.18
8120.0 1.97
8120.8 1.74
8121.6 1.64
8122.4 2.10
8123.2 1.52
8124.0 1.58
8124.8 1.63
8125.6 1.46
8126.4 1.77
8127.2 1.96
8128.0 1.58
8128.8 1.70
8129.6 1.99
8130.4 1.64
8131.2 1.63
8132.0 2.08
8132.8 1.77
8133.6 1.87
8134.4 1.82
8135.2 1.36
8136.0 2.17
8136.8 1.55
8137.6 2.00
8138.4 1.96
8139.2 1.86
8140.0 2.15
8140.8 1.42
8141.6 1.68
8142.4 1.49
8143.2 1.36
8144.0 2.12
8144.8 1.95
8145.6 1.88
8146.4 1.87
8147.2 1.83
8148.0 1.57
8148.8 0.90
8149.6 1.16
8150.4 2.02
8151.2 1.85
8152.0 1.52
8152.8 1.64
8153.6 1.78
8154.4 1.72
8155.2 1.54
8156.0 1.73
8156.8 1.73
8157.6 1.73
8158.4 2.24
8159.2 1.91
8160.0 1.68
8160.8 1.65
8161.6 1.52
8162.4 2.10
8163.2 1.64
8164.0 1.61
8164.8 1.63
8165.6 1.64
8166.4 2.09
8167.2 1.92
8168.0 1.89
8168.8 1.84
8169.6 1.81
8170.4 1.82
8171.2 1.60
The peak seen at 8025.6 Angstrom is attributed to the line H-alpha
